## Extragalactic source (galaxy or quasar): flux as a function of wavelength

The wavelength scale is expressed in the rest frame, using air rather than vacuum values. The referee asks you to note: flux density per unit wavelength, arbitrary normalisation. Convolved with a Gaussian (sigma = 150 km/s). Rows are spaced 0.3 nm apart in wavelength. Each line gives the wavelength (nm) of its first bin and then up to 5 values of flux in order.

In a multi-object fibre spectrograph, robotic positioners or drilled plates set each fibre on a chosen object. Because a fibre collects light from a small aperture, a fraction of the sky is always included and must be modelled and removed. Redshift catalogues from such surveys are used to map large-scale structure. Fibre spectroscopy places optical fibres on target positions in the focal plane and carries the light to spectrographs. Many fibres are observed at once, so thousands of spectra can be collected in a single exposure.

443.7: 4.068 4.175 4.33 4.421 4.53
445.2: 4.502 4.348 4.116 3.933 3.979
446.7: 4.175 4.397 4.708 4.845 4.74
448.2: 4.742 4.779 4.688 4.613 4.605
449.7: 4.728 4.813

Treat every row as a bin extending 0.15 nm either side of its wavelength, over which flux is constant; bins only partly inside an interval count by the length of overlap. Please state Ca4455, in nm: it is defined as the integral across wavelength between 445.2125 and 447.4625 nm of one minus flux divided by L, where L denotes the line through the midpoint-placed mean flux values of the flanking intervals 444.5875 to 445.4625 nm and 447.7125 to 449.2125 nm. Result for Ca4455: 0.15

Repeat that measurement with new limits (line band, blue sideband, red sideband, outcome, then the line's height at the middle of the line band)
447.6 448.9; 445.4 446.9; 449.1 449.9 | -0.09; 4.46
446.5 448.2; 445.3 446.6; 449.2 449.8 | -0.09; 4.33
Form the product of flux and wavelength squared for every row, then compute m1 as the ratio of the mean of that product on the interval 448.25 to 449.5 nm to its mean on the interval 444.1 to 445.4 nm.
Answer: 1.1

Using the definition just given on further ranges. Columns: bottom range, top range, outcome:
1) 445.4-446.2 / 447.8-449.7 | 1.15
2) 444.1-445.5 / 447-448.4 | 1.08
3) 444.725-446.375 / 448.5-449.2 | 1.11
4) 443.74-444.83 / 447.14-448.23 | 1.12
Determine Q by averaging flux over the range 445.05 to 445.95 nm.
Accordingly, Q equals 4.32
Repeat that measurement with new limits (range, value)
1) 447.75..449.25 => 4.71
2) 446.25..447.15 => 4.18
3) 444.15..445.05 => 4.43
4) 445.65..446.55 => 4.01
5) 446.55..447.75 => 4.53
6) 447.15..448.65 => 4.76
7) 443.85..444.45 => 4.25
